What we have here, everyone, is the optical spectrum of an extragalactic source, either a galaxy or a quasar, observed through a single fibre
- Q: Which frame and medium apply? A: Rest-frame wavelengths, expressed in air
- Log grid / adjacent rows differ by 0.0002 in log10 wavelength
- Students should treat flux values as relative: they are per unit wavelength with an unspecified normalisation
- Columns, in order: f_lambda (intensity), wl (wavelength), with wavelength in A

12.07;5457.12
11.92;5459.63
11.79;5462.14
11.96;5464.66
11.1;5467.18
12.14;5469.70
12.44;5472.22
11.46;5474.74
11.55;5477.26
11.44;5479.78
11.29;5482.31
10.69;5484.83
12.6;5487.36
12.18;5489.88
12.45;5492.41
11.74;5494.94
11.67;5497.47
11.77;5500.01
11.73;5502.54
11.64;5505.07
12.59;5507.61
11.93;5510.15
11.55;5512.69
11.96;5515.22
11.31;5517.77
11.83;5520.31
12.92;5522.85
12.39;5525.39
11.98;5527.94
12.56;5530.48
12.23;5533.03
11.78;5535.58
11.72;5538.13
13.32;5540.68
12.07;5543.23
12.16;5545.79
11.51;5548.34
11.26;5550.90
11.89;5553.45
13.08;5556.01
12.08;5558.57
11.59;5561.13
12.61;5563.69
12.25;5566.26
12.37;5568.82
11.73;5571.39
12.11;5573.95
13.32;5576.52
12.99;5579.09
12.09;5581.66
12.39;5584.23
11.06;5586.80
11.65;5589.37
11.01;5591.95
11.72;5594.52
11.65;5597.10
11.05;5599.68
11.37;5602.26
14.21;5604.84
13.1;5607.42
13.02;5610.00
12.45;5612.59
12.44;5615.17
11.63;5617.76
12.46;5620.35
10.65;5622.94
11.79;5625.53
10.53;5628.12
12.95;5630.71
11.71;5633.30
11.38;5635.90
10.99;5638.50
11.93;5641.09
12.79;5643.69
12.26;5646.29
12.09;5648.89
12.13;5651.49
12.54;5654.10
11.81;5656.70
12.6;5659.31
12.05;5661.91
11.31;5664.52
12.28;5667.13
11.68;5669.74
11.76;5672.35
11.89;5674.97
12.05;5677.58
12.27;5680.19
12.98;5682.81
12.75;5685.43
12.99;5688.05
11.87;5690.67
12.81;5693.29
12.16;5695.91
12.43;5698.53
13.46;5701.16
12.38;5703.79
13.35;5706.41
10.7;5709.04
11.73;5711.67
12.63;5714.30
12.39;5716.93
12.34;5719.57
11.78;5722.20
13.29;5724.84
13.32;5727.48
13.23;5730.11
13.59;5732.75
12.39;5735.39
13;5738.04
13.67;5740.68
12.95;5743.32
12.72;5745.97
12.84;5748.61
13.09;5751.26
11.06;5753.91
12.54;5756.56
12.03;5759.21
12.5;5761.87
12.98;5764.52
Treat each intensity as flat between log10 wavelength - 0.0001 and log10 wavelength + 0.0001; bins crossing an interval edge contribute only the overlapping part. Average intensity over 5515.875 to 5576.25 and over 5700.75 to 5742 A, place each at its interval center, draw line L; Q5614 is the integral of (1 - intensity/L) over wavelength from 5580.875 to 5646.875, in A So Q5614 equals 2.25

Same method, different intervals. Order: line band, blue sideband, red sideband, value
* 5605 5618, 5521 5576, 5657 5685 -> -0.7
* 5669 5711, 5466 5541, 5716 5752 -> 1.2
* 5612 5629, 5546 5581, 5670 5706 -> 0.8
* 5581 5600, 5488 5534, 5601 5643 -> 0.7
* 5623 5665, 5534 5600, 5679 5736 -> 1.5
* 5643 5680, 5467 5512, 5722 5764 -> 1.1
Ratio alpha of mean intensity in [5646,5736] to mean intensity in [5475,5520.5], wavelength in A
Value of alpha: 1.05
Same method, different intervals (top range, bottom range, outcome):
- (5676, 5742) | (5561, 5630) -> 1.05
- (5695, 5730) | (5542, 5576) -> 1.03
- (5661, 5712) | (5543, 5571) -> 1.02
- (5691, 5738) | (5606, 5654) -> 1.05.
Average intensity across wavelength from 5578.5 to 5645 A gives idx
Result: 12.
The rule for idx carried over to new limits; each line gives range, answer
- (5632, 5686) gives 12.1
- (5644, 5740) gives 12.4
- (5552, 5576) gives 12.2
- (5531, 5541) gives 12.2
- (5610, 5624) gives 12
